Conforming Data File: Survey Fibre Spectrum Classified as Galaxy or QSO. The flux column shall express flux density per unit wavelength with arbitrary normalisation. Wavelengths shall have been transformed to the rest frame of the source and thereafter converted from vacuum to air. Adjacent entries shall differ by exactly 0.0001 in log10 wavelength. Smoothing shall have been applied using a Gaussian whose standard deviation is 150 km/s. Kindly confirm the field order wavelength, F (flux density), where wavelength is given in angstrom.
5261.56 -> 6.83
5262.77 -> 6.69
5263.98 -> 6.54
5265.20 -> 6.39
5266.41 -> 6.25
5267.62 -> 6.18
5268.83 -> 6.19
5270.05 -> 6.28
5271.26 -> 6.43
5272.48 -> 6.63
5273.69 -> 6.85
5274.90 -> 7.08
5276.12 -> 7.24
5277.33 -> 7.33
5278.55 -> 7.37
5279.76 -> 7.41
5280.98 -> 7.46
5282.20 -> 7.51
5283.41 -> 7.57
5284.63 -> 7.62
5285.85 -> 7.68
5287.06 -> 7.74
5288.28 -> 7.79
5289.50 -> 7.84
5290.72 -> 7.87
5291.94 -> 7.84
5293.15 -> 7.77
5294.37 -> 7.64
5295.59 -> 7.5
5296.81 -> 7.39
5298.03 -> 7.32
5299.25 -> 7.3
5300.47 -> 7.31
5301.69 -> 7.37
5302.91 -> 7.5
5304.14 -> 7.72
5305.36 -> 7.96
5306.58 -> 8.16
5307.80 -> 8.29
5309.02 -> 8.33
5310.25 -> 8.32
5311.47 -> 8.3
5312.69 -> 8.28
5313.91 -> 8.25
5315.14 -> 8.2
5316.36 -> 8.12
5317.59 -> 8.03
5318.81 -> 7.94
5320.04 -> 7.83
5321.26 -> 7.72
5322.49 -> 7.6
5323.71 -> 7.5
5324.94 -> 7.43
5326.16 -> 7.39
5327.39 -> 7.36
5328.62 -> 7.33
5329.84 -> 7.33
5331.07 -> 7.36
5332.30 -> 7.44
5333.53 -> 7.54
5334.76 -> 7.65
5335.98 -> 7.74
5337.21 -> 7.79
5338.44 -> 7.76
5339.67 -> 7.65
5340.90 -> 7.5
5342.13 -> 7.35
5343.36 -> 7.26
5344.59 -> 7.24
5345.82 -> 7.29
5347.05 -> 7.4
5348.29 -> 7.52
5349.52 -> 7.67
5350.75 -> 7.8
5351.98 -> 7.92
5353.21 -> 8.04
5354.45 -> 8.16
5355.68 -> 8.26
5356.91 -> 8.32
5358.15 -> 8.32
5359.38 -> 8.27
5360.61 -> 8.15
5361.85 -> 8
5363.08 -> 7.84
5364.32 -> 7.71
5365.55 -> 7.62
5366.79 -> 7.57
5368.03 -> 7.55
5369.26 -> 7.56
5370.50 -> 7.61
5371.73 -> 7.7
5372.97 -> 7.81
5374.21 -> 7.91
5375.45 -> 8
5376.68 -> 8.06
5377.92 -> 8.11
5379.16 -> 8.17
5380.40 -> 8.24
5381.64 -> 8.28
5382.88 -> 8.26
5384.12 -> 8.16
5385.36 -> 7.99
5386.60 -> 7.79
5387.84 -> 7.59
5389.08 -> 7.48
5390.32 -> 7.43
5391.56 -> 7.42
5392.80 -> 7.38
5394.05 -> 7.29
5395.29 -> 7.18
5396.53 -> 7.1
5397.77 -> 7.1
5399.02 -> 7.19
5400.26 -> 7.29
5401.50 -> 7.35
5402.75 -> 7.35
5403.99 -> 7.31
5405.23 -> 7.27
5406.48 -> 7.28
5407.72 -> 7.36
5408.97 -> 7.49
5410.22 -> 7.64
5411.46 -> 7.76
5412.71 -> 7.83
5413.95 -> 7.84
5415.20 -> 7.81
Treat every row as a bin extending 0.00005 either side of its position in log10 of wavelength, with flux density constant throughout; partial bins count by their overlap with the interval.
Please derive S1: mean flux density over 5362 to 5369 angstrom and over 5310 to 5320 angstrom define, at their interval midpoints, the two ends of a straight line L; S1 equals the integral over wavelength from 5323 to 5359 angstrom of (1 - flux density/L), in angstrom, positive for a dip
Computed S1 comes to 1.2 angstrom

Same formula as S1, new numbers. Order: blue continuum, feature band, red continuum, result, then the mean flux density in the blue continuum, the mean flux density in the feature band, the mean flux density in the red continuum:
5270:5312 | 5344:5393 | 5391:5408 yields -3.27 angstrom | 7.55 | 7.84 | 7.28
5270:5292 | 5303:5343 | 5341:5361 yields -0.83 angstrom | 7.36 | 7.78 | 7.8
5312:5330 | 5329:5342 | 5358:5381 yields 0.41 angstrom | 7.77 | 7.57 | 7.9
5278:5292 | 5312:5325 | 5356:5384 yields -0.27 angstrom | 7.63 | 7.92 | 7.96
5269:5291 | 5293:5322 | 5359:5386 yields -1.47 angstrom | 7.28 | 7.85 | 7.93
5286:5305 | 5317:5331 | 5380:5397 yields 0.09 angstrom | 7.6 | 7.58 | 7.68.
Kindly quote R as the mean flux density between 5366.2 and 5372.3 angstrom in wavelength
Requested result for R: 7.6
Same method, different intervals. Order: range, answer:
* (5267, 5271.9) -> 6.27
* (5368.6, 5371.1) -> 7.59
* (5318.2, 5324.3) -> 7.72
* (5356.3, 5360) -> 8.31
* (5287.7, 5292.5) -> 7.83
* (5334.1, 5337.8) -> 7.74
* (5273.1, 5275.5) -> 6.98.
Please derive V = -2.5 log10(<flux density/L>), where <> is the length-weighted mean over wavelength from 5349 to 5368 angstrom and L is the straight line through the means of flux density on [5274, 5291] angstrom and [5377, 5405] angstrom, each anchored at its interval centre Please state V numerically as -0.05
